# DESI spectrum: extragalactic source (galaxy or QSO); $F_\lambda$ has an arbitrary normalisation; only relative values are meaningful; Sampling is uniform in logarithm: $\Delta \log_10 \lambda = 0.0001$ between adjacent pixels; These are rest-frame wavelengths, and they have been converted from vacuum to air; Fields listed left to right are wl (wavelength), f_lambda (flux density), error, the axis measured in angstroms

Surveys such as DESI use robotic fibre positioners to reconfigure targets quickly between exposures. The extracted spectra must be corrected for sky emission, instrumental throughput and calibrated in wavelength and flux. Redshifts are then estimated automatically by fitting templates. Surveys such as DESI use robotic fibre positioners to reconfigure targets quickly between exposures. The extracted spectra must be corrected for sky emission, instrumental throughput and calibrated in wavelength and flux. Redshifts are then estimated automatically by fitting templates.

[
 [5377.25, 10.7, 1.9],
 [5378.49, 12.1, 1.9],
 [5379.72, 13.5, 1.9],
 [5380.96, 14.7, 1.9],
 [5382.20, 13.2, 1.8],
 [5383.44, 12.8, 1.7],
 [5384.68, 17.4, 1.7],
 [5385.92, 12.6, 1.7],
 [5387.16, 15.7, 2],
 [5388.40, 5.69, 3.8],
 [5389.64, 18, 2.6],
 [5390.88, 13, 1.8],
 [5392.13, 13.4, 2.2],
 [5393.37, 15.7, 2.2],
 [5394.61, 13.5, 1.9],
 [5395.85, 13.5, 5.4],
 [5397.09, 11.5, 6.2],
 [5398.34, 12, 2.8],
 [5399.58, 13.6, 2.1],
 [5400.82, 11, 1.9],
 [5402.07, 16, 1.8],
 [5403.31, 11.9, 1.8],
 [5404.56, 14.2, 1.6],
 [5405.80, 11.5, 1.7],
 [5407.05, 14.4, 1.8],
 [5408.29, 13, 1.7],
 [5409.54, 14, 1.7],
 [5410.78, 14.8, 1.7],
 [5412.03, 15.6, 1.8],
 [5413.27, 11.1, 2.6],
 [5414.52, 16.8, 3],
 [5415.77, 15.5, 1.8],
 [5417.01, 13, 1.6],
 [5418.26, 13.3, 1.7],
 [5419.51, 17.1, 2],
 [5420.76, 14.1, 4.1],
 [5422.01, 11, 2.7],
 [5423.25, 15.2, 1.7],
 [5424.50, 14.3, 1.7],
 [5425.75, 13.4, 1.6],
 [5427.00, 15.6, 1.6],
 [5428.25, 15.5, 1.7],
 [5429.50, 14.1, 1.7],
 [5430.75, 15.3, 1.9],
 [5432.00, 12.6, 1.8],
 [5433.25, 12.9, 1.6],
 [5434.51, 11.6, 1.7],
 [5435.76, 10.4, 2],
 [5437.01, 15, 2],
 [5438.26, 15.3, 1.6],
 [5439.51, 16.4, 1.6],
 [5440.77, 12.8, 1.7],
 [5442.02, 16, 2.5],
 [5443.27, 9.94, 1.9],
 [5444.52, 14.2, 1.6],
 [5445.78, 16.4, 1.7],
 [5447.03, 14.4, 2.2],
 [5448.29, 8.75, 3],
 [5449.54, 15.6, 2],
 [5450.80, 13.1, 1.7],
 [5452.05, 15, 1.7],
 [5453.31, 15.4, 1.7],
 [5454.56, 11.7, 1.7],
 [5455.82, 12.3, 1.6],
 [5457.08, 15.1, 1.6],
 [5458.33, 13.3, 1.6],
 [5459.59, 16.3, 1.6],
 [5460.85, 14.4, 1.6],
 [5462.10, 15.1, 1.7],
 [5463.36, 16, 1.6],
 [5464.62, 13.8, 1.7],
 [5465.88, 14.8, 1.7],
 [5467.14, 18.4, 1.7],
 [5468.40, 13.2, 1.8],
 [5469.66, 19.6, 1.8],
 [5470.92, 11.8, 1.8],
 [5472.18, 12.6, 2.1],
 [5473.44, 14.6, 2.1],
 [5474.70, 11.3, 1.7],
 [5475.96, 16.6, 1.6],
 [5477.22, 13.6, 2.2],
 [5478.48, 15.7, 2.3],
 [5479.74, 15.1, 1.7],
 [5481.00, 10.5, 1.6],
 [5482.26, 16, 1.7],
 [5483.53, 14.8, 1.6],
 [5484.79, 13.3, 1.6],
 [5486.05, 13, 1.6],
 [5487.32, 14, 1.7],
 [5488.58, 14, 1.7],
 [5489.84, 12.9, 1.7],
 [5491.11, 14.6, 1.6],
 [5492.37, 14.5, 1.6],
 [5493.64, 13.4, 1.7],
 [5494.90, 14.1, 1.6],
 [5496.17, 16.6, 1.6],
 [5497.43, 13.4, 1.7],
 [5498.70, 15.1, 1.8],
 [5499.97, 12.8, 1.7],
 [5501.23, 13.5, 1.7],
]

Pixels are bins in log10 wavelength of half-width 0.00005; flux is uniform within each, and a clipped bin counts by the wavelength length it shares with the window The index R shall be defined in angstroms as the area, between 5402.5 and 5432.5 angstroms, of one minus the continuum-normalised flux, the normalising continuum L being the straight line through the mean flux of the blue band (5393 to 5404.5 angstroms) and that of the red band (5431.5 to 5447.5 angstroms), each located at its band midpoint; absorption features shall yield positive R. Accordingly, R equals -1.5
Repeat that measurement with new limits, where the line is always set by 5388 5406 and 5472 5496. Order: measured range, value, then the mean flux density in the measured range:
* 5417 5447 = -1.2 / 14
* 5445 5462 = -0.4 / 14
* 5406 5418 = -0.8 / 14.1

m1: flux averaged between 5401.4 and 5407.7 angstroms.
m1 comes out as 13.6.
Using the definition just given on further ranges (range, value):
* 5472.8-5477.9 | 14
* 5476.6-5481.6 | 13.8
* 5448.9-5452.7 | 14.5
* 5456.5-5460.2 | 14.9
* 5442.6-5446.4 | 13.5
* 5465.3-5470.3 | 16.5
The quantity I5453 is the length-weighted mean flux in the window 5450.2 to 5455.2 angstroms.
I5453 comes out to 13.8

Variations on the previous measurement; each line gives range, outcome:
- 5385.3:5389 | 11.4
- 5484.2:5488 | 13.4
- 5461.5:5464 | 15.5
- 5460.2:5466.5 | 14.8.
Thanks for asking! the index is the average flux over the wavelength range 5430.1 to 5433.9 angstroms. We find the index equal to 13.6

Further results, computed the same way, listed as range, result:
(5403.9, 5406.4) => 12.8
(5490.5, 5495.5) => 14.2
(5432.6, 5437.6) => 12.4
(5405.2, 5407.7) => 13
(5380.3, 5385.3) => 14.5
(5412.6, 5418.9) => 14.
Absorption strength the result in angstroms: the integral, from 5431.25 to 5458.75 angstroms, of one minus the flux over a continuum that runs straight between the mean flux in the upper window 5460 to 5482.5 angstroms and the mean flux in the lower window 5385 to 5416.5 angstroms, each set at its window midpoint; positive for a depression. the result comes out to 1.3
